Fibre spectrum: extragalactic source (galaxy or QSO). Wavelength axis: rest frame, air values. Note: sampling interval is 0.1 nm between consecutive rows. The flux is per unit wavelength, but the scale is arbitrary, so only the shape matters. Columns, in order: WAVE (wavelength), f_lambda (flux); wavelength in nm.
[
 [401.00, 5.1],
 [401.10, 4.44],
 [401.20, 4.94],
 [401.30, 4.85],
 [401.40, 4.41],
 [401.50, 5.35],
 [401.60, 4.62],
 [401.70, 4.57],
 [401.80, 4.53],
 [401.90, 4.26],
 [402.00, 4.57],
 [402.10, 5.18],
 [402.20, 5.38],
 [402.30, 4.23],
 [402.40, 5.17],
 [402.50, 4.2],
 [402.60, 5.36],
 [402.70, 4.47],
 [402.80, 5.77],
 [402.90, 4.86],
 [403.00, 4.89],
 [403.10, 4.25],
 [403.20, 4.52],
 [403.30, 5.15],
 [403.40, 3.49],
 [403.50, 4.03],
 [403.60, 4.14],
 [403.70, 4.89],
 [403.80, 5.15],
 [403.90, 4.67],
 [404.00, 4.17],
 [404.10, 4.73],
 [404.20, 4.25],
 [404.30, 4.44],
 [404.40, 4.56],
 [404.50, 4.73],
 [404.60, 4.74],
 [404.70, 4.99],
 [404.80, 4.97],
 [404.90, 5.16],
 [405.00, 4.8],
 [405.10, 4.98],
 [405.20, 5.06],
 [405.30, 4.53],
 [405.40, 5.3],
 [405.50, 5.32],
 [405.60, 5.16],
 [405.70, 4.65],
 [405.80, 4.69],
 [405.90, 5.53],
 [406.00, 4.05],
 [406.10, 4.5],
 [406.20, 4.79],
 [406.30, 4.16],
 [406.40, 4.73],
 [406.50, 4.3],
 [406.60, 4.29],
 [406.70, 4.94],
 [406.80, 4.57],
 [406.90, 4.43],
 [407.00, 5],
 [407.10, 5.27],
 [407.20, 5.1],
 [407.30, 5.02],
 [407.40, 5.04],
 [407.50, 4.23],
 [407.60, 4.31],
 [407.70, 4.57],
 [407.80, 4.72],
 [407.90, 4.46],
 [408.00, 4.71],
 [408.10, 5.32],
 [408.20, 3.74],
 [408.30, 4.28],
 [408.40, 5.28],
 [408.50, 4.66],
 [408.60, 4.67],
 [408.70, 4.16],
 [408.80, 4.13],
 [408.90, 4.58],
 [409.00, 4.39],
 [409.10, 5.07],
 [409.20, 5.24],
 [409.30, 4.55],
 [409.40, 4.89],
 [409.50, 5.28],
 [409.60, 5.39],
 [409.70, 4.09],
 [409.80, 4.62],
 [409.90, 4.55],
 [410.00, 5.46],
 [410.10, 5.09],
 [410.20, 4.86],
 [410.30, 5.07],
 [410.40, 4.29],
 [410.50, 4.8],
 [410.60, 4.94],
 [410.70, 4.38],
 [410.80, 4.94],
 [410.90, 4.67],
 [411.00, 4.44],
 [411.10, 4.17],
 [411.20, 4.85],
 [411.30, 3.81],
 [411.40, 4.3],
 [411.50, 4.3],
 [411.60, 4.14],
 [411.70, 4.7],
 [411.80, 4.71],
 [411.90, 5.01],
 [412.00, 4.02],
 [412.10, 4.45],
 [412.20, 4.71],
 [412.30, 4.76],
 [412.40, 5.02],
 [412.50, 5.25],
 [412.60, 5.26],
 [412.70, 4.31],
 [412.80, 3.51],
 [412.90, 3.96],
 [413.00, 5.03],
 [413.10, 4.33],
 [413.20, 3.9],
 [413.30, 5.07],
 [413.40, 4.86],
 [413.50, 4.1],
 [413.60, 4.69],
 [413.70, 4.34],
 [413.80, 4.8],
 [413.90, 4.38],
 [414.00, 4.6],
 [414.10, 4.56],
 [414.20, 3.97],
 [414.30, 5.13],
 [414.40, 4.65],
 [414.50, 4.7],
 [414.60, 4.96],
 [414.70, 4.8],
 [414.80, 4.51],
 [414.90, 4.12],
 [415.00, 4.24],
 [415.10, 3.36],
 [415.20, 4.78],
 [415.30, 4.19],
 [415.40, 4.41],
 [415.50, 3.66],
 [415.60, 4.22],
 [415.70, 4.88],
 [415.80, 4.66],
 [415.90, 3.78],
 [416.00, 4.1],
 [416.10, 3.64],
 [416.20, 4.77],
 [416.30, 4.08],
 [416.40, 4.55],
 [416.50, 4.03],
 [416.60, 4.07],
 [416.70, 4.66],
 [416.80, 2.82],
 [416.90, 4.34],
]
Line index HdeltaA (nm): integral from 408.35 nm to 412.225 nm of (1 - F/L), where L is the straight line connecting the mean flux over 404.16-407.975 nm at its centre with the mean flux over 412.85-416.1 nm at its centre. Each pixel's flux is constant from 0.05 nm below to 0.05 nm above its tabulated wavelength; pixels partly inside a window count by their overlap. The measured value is -0.06 nm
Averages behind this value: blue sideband 4.75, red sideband 4.42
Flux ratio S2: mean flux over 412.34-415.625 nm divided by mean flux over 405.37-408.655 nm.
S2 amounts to 0.9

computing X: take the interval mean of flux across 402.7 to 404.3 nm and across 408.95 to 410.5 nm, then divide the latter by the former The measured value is 1.1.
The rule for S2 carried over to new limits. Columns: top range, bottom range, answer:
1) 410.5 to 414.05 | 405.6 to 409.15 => 0.98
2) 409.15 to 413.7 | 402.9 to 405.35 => 1.00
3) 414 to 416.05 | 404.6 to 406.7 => 0.91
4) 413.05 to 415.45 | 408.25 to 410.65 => 0.94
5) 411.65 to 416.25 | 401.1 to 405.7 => 0.94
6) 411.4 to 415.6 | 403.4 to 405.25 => 0.96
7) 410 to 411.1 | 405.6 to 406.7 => 1.03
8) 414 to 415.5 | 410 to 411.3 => 0.94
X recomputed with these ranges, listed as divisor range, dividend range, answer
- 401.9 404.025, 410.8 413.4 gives 0.96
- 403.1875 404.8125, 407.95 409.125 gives 1.00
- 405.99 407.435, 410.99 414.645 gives 0.97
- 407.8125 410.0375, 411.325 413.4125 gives 0.97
